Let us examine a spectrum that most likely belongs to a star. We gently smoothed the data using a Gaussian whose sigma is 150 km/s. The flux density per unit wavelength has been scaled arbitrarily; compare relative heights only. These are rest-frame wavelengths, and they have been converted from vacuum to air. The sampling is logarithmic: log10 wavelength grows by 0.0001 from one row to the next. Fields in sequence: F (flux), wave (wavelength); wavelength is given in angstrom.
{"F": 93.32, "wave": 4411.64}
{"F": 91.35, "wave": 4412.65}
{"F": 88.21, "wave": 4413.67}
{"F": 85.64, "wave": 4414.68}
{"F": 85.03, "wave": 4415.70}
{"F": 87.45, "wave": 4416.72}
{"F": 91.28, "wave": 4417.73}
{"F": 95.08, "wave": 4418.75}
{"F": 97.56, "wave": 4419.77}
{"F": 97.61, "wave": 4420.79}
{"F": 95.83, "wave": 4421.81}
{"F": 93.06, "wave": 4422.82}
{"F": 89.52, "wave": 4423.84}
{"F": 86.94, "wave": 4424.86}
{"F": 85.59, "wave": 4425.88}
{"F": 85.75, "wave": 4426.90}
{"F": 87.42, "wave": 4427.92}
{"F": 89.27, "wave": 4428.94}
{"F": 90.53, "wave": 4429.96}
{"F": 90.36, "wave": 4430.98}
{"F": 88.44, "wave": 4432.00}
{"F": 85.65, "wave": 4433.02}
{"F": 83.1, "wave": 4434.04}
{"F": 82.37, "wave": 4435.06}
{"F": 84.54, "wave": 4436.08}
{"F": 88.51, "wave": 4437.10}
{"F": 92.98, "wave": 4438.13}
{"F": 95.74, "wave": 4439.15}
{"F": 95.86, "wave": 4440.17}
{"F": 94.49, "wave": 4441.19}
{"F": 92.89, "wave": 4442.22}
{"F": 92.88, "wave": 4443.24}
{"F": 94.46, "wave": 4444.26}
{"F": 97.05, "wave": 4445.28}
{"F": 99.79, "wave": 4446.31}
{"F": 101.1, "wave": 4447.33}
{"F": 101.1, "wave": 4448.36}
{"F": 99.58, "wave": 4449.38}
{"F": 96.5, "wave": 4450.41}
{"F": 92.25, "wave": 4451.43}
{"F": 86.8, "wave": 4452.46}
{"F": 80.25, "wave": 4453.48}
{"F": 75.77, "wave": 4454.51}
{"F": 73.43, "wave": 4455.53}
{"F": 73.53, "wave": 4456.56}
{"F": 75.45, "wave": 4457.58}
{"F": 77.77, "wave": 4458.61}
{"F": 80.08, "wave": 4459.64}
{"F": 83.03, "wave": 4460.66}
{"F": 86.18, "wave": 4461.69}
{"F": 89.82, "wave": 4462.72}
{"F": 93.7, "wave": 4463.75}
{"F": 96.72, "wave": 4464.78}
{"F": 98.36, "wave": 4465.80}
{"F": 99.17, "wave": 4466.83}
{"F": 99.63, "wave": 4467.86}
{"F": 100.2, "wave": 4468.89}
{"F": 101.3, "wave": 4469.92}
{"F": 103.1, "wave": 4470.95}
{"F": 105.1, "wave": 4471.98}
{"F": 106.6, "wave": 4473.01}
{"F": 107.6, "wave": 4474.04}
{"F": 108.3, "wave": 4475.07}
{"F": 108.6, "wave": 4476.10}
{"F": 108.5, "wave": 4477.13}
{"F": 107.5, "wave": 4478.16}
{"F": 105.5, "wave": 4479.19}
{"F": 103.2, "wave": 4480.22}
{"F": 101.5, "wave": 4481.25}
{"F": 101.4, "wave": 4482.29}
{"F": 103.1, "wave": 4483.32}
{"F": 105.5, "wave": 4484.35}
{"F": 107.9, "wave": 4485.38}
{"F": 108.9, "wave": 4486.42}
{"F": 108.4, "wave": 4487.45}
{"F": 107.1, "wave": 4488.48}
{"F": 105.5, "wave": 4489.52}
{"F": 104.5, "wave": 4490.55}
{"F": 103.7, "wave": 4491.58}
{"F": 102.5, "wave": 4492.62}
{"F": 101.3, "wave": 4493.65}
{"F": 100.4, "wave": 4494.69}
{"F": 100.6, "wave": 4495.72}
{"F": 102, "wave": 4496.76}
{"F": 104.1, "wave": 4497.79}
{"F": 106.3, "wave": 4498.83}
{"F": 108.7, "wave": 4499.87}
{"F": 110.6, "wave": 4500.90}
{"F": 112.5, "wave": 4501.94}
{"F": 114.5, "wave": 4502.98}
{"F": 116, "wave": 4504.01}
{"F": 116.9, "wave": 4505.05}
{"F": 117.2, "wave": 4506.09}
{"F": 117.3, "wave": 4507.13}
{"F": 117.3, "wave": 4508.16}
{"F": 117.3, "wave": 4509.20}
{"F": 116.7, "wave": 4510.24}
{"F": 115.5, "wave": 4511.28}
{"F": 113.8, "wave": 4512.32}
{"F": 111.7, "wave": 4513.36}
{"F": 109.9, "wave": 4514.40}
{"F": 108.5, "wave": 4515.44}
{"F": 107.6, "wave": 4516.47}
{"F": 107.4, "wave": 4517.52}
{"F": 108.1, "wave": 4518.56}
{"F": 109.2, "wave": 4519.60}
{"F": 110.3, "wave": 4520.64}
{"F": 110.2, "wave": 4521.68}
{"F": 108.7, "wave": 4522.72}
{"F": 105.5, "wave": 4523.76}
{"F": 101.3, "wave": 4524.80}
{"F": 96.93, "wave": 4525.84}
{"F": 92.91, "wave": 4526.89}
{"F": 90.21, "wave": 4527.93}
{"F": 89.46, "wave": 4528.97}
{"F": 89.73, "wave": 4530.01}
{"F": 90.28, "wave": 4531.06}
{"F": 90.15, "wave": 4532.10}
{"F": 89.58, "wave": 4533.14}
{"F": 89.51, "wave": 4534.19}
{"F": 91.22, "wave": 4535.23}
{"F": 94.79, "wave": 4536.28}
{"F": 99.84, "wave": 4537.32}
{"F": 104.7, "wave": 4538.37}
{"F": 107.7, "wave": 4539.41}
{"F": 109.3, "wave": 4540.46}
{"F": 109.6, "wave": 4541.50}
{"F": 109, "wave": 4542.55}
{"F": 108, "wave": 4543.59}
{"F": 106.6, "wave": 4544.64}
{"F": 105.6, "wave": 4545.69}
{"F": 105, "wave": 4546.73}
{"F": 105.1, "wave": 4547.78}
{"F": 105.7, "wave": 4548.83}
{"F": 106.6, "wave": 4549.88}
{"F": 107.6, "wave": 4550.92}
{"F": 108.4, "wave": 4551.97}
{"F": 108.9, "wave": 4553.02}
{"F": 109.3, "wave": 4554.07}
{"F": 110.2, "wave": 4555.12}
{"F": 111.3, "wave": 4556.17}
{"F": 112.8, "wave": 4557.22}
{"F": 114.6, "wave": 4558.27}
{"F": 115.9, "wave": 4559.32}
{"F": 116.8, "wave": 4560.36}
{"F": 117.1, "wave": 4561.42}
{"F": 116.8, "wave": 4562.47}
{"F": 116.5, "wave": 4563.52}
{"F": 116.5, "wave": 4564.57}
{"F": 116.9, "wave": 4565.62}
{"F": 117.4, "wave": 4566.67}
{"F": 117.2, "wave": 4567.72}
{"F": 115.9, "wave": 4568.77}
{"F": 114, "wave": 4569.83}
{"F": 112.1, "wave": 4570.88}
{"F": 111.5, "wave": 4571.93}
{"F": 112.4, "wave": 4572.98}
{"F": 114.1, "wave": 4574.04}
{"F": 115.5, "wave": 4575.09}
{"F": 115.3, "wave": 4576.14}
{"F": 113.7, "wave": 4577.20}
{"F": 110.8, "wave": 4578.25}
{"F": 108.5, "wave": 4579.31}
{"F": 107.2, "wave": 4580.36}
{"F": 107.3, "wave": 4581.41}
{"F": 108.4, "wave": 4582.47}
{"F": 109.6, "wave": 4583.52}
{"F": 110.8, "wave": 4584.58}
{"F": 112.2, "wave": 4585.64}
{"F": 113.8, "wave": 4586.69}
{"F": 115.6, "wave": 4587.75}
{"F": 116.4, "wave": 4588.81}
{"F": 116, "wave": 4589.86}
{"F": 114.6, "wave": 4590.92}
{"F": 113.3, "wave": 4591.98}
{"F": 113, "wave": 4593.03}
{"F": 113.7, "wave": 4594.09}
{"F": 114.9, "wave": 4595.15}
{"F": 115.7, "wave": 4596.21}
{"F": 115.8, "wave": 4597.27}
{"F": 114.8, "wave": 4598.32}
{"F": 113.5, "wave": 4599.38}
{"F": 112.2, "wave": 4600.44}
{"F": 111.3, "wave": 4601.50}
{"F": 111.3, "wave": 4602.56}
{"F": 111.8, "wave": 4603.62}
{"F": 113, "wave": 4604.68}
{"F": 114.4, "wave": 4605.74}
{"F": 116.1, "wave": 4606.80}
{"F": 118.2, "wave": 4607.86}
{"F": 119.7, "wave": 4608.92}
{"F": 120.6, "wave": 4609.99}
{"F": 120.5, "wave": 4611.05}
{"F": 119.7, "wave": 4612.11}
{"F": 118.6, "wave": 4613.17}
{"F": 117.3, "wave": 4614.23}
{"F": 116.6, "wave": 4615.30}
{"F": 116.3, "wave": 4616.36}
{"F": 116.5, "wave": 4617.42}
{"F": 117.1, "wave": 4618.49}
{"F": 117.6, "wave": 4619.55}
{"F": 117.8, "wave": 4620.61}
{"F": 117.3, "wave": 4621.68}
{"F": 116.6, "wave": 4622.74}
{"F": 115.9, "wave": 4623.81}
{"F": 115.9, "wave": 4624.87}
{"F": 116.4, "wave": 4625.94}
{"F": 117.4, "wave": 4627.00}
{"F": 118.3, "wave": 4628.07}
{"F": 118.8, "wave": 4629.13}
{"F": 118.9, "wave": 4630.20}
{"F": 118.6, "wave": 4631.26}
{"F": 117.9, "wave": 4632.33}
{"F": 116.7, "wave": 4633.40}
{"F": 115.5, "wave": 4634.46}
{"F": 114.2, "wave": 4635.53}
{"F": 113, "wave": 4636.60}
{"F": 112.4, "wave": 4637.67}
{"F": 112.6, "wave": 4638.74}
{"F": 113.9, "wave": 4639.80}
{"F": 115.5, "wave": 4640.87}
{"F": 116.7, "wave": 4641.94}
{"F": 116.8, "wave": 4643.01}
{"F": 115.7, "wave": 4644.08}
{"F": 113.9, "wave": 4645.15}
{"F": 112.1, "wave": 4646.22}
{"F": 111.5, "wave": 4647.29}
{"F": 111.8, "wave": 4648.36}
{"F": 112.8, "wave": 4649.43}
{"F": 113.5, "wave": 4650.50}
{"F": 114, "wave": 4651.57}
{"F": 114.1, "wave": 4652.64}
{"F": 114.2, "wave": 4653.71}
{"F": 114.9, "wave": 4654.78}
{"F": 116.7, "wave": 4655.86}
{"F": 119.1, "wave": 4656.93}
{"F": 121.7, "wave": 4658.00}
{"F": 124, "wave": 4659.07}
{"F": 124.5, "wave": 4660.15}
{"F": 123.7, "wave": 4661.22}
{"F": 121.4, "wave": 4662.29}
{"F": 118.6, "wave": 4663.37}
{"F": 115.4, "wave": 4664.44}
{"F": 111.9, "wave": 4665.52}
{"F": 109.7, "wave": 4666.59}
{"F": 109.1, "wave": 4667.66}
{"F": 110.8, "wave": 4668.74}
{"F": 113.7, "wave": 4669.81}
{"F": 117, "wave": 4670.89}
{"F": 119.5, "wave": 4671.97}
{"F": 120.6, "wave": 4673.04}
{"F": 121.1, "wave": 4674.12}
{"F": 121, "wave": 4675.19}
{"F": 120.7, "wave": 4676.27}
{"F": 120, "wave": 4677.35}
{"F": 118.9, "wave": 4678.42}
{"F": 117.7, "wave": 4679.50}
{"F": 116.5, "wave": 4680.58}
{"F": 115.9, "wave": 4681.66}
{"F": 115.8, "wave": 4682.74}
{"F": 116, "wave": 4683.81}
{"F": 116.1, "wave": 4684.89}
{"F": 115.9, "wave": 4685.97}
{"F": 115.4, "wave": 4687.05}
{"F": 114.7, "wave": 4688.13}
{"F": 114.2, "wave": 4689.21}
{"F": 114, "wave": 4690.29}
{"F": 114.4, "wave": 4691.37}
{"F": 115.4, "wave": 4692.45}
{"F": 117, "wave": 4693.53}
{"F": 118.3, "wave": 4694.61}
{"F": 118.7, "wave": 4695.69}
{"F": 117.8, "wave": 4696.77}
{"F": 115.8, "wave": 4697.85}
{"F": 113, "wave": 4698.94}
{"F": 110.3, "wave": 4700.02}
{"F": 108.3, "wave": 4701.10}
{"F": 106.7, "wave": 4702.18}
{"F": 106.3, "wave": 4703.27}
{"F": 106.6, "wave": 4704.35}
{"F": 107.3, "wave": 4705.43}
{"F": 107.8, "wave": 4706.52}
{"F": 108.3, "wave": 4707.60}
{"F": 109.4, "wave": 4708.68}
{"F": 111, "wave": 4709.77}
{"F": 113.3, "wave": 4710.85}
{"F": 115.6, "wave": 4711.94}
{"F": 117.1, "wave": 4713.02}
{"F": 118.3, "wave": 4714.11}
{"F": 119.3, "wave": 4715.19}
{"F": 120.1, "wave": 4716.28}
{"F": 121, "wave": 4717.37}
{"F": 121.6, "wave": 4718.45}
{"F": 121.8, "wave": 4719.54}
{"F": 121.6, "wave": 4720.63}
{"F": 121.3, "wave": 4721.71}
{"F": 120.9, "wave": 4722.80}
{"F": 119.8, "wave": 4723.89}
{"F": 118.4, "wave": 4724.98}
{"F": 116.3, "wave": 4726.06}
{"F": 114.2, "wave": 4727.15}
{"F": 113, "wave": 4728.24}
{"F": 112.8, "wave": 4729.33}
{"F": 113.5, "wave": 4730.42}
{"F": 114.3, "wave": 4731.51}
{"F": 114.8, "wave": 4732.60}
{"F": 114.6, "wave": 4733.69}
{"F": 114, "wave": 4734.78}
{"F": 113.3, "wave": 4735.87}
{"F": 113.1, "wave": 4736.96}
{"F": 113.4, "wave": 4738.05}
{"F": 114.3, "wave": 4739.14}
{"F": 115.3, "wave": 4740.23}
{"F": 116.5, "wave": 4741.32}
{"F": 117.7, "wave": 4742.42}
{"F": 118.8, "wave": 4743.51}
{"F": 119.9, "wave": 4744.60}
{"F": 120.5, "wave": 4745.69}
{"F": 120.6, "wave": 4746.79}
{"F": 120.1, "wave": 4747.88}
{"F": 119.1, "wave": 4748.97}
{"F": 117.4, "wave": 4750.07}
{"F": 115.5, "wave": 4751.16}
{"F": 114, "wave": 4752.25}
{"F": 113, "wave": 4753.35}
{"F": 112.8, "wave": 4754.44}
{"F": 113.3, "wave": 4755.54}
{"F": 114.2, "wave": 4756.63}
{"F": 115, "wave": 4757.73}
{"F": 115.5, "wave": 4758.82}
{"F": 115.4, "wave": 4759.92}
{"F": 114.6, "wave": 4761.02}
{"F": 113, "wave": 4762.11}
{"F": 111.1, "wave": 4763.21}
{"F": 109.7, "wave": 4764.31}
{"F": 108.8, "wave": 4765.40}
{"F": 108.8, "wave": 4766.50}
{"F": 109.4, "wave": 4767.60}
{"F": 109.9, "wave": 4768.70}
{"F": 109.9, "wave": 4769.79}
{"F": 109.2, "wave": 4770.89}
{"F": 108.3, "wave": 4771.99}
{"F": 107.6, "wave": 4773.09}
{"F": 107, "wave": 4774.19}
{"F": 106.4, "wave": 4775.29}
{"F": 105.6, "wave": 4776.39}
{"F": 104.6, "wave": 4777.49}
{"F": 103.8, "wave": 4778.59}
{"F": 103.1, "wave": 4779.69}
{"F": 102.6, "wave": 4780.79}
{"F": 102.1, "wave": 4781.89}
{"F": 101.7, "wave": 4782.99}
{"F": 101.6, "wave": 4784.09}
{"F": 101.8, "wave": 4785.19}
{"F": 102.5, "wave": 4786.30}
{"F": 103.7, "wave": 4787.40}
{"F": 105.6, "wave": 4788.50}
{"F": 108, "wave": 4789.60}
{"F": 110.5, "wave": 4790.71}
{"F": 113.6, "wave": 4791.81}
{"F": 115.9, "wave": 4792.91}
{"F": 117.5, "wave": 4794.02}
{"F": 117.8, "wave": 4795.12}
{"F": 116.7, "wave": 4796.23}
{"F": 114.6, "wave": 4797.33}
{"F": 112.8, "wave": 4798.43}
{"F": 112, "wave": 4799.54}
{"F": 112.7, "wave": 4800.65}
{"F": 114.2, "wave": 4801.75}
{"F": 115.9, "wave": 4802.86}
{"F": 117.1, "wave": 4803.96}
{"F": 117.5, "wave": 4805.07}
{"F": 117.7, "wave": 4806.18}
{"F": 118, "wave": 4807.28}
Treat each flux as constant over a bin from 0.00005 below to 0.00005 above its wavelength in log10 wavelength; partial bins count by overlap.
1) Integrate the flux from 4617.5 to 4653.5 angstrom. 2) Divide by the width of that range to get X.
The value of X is 115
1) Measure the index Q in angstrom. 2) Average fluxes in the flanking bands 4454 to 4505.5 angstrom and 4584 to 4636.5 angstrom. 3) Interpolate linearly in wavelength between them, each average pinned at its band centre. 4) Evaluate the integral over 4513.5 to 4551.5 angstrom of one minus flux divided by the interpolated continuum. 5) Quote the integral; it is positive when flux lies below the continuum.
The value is 1.5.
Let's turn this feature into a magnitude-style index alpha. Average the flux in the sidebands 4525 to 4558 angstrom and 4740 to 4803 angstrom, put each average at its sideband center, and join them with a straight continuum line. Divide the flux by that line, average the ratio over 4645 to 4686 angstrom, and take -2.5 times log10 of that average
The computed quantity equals -0.09 mag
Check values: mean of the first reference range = 102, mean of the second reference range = 111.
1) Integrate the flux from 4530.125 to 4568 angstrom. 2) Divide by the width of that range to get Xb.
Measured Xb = 107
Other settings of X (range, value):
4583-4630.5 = 116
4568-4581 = 113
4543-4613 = 113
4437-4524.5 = 102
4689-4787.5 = 113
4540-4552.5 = 107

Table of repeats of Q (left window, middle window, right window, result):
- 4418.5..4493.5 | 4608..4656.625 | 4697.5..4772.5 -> -4.0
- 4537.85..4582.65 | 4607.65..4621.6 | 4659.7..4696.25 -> -0.5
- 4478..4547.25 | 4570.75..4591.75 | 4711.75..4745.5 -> -0.6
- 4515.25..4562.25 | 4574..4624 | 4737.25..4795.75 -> -3.9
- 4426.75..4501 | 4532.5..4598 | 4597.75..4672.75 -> -1.4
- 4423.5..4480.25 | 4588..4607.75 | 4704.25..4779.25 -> -2.0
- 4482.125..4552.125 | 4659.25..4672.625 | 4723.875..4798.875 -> -0.9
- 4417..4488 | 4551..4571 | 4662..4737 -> -2.0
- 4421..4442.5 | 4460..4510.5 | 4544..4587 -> -3.3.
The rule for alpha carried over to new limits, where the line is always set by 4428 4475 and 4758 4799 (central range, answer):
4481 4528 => -0.14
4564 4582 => -0.16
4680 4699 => -0.11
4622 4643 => -0.15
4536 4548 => -0.10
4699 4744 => -0.09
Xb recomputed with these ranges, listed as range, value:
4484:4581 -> 108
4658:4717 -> 115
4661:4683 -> 117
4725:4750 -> 116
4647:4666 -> 117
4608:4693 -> 117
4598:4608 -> 113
